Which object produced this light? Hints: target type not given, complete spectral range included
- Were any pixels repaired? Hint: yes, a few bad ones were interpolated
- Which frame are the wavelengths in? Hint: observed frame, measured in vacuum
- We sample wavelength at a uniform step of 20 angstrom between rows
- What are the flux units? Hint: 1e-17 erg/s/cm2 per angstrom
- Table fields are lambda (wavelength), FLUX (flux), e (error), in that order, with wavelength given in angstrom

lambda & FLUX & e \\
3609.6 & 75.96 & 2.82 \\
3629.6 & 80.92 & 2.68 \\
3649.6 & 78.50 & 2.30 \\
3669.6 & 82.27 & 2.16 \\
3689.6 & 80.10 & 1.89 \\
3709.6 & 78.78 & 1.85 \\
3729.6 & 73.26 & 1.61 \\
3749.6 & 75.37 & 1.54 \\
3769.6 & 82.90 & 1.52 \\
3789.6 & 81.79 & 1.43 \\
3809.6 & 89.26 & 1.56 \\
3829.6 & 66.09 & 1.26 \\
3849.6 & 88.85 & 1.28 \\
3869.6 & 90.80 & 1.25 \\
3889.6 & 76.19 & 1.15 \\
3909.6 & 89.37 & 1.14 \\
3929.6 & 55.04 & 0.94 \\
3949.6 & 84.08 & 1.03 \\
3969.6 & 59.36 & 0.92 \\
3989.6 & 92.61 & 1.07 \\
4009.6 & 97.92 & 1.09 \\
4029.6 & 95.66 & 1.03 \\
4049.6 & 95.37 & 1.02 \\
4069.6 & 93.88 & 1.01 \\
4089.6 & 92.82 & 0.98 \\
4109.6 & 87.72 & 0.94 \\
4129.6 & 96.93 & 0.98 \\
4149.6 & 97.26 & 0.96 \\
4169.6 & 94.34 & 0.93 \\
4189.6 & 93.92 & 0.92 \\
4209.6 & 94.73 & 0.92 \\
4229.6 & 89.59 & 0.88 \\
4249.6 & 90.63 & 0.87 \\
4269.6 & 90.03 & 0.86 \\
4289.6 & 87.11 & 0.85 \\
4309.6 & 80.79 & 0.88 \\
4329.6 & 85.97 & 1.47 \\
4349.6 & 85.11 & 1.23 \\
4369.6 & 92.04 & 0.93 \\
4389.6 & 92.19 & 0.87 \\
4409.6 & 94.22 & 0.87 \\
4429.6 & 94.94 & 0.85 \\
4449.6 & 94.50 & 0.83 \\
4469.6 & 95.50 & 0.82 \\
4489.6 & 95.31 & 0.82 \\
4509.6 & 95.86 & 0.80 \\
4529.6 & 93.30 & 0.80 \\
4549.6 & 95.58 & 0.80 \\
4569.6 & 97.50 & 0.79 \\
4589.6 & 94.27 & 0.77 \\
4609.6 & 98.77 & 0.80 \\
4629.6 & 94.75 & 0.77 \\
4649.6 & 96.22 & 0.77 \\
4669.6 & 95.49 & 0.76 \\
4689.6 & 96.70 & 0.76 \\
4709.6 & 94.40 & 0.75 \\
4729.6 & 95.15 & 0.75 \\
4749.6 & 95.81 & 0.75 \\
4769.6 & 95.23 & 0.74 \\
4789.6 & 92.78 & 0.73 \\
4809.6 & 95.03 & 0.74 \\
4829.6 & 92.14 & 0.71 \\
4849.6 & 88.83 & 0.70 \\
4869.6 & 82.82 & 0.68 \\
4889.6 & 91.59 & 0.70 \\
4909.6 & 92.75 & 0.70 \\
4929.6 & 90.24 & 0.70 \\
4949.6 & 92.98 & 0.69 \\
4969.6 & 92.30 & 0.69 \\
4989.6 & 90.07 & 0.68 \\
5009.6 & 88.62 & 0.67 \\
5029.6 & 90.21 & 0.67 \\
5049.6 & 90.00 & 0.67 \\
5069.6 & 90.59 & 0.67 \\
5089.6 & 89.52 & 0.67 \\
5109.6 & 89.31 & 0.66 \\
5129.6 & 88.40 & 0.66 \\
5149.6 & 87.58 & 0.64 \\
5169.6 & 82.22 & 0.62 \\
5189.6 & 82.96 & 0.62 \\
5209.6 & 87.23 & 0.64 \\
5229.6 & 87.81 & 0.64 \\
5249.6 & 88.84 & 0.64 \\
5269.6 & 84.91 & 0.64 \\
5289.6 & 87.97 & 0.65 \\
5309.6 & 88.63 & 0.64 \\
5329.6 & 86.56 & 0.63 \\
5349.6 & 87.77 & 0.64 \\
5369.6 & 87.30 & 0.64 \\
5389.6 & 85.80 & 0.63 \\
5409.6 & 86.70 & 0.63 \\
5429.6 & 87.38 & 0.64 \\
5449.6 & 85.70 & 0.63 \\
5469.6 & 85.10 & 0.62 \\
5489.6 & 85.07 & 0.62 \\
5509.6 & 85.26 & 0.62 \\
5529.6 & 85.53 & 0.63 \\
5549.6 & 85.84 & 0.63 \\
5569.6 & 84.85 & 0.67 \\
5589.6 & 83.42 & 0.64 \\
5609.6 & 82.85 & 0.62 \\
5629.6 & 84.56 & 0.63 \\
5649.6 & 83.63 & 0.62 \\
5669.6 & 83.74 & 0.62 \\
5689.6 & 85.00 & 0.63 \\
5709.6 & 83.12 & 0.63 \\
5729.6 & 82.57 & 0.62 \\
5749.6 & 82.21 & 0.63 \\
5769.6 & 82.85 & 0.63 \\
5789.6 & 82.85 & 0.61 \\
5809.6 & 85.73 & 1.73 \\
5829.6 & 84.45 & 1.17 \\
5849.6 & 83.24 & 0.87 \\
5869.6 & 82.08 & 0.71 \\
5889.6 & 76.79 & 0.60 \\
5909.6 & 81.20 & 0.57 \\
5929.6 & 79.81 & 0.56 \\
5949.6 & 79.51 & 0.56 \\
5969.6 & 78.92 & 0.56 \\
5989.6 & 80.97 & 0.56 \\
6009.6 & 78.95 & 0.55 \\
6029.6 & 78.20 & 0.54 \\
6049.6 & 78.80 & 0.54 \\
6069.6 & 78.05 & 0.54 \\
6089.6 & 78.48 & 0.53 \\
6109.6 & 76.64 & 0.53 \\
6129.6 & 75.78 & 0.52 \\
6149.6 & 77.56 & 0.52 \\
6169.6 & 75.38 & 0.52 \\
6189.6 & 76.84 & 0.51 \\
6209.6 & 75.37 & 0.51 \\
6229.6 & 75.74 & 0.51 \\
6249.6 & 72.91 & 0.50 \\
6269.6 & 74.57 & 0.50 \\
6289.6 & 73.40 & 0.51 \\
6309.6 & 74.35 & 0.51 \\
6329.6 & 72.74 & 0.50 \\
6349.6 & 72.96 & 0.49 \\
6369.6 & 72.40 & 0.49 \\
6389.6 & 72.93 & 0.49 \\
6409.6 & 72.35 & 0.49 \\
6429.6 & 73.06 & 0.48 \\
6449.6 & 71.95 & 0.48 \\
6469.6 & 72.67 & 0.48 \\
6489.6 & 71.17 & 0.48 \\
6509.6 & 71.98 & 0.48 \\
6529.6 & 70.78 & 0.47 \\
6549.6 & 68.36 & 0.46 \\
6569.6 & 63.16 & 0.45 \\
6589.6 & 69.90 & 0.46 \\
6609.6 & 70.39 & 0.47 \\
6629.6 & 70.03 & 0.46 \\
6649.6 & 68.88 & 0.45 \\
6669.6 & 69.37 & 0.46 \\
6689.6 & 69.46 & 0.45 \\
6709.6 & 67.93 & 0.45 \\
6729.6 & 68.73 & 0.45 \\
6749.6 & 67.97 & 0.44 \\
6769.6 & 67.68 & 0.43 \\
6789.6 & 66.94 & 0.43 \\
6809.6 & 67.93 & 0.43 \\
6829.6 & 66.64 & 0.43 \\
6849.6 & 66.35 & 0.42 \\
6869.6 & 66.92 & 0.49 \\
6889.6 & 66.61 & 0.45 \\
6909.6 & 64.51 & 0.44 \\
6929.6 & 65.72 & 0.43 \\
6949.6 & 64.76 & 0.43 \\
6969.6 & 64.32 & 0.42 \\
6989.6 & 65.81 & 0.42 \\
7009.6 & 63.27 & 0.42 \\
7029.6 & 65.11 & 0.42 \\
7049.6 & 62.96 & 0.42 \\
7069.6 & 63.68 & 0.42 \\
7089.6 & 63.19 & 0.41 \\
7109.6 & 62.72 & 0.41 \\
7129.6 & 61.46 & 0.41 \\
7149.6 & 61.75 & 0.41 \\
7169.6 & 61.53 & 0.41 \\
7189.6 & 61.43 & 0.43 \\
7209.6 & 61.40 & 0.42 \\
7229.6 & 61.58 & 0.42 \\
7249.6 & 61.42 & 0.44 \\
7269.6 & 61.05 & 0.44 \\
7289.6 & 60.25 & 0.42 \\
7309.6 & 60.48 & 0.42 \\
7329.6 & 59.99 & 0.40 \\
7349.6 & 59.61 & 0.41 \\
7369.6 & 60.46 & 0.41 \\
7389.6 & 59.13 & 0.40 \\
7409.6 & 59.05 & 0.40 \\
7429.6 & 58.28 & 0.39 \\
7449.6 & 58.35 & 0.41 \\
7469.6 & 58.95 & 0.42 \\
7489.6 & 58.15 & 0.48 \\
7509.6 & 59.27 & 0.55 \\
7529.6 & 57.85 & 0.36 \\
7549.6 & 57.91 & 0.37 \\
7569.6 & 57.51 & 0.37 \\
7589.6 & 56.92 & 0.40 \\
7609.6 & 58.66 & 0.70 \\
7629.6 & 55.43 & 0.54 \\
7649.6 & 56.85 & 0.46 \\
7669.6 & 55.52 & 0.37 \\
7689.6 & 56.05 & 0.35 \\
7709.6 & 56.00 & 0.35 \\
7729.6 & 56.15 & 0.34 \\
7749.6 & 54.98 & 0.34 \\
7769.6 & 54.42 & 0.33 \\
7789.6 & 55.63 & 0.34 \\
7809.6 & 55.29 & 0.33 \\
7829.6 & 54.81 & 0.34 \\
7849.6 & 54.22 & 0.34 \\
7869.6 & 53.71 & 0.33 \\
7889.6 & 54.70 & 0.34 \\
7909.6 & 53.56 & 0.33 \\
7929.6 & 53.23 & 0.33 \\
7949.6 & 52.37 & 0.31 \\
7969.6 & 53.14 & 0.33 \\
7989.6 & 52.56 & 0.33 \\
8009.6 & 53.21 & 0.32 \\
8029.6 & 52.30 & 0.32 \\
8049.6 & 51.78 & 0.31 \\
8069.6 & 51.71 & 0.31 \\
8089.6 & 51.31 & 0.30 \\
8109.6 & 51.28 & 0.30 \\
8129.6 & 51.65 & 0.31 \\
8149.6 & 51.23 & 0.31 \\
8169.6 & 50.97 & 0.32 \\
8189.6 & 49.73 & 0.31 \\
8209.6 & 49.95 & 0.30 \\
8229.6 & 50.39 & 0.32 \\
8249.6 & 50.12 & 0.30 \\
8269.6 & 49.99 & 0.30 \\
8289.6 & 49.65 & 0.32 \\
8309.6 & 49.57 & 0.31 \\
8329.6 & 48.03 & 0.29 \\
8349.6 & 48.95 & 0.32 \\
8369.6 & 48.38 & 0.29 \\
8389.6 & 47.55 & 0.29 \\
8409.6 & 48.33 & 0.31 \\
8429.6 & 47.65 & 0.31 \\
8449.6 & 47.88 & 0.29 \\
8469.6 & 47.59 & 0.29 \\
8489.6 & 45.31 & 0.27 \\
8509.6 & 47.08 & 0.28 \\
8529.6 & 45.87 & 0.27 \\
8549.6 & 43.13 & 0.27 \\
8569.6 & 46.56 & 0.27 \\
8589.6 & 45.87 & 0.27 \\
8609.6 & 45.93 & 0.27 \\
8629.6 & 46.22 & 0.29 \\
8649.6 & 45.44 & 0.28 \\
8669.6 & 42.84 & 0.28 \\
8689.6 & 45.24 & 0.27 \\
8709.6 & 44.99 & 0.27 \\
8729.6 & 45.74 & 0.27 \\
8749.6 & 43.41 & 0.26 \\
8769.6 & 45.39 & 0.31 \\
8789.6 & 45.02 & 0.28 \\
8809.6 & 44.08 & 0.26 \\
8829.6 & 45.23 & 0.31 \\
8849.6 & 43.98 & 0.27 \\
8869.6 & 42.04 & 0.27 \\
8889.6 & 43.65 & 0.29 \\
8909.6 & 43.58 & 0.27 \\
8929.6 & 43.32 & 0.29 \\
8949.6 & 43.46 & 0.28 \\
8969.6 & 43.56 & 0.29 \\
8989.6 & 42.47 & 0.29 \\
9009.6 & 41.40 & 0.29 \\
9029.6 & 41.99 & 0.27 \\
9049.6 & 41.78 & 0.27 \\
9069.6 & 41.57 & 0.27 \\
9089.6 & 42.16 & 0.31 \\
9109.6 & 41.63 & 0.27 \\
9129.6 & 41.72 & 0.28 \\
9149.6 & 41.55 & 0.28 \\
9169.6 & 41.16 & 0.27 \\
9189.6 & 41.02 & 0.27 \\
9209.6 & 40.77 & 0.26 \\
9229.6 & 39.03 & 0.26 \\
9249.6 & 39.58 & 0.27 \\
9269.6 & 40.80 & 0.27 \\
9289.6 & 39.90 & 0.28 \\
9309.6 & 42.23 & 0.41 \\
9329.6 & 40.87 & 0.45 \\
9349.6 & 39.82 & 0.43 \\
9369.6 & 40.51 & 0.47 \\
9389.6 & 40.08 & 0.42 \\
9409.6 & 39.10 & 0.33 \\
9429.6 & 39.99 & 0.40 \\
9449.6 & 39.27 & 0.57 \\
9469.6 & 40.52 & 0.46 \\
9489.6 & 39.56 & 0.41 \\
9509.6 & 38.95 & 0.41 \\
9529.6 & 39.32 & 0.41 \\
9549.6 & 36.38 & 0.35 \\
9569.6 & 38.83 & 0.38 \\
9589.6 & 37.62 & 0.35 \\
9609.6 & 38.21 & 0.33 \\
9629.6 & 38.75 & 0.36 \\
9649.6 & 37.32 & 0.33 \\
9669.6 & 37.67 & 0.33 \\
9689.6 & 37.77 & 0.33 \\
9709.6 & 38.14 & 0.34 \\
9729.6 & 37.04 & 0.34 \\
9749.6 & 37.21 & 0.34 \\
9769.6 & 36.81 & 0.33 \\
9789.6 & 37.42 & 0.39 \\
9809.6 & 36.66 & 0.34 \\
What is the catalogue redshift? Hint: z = 0.00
